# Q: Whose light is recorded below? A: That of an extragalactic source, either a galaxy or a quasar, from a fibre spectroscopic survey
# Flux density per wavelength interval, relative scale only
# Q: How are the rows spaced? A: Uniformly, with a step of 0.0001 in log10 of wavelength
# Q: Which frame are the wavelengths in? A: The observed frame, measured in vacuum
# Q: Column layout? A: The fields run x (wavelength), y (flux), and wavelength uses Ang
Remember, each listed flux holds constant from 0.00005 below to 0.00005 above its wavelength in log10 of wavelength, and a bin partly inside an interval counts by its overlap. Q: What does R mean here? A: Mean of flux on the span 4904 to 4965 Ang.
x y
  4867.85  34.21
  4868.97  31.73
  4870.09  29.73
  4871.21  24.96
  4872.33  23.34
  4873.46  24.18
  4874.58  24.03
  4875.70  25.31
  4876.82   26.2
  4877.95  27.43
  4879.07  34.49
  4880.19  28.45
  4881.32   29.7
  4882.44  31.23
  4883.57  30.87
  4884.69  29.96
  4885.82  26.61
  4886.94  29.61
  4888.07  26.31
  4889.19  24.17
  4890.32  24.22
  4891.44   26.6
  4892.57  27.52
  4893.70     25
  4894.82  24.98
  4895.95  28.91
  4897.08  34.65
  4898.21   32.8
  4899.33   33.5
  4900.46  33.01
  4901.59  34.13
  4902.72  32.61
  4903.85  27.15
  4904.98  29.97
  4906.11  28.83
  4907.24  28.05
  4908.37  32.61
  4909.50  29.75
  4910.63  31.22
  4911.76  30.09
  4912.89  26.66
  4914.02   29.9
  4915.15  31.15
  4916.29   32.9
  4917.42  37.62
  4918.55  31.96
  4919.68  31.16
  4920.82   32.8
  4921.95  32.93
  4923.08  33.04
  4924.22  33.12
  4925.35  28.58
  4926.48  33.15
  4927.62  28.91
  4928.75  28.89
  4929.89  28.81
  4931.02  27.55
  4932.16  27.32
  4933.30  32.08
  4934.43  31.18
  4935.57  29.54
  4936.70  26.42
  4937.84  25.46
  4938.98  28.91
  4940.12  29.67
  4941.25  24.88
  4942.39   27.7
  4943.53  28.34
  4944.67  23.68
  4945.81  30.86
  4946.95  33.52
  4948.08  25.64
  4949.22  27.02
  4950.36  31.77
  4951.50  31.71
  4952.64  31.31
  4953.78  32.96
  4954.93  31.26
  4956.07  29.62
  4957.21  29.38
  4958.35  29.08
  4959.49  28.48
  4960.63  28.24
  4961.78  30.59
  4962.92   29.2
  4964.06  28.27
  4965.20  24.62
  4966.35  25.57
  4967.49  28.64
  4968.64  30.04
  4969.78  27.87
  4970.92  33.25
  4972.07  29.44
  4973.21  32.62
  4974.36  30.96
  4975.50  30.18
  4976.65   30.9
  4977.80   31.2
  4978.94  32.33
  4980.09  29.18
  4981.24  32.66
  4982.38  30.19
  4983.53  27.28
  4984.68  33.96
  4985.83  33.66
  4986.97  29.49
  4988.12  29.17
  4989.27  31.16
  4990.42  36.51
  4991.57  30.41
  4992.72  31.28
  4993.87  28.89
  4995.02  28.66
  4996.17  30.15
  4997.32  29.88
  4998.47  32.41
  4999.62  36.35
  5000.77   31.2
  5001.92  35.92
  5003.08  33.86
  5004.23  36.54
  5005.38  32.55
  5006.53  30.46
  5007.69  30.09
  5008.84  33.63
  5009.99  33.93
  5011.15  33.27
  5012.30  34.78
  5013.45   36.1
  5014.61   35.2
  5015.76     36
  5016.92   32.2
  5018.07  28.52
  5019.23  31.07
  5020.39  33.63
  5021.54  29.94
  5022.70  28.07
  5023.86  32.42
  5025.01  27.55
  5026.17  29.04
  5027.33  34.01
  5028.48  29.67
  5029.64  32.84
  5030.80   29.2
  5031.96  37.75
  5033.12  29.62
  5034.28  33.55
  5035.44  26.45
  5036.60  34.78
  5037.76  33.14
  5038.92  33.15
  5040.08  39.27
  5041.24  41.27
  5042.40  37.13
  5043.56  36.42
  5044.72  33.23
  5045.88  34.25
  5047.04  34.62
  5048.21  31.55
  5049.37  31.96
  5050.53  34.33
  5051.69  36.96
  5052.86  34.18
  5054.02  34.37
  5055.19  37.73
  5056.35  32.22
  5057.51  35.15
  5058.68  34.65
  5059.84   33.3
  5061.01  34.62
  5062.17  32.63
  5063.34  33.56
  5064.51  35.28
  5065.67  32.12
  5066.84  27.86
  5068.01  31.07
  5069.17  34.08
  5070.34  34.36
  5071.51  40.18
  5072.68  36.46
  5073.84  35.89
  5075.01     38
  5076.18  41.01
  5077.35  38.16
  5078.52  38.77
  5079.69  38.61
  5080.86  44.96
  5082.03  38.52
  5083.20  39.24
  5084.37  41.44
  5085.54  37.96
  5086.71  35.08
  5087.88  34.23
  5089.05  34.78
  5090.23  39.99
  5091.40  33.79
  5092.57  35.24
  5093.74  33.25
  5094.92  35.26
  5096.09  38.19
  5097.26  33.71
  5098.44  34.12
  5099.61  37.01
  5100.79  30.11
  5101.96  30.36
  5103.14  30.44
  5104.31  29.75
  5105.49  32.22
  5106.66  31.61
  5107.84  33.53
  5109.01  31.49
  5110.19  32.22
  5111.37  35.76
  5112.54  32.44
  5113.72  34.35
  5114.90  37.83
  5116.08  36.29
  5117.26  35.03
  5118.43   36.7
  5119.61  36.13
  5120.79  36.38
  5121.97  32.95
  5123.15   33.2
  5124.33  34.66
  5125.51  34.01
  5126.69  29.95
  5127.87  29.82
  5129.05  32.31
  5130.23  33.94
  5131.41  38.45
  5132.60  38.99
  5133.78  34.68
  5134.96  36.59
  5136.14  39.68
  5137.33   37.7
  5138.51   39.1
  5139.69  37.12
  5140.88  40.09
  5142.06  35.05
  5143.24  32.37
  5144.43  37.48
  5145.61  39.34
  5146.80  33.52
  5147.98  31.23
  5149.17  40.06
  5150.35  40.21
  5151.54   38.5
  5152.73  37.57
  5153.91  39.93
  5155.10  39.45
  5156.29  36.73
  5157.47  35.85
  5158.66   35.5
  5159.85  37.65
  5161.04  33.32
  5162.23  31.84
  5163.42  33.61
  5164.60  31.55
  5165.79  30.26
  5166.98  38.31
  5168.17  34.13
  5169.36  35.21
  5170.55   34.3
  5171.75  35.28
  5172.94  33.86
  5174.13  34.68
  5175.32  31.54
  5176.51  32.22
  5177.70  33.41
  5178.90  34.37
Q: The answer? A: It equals 29.8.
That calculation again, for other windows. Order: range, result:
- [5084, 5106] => 34.5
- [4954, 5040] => 31.3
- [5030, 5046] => 34.2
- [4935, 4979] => 29.2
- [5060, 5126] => 35.1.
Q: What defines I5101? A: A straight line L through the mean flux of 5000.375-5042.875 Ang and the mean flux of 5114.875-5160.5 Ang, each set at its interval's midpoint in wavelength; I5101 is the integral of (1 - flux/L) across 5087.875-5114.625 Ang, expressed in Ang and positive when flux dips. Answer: 1.1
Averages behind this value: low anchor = 32.9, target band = 33.7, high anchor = 36.2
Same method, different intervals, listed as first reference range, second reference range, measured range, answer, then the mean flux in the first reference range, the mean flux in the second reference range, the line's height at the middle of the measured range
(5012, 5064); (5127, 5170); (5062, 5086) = -1.8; 33.4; 36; 34.2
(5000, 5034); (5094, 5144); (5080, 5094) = -1.5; 32.4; 34.6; 33.9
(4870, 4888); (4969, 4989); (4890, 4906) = -0.8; 27.8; 30.8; 28.4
